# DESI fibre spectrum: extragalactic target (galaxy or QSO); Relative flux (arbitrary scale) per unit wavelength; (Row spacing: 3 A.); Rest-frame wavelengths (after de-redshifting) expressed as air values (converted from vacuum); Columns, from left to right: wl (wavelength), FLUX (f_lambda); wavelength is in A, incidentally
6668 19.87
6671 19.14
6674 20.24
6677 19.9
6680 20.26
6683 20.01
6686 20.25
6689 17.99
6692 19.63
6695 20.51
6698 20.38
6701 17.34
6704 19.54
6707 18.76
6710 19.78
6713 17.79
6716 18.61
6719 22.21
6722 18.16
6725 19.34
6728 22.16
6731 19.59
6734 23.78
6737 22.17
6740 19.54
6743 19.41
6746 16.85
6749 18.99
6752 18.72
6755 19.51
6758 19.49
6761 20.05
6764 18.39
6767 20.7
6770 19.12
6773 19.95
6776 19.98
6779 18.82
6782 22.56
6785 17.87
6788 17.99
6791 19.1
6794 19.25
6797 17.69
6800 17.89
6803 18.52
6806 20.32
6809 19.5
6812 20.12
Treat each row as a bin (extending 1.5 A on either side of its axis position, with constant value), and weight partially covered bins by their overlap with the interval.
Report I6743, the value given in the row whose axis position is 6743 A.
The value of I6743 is 19.41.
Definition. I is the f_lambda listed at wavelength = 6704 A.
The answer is 19.54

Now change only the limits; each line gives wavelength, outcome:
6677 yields 19.9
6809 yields 19.5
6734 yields 23.78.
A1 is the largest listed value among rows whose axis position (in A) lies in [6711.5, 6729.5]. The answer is 22.21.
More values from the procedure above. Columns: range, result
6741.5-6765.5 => 20.05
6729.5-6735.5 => 23.78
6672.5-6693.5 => 20.26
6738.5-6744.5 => 19.54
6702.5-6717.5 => 19.78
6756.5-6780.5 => 20.7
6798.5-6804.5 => 18.52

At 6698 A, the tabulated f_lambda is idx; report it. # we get 20.38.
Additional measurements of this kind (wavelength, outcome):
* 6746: 16.85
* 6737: 22.17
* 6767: 20.7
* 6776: 19.98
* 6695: 20.51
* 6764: 18.39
